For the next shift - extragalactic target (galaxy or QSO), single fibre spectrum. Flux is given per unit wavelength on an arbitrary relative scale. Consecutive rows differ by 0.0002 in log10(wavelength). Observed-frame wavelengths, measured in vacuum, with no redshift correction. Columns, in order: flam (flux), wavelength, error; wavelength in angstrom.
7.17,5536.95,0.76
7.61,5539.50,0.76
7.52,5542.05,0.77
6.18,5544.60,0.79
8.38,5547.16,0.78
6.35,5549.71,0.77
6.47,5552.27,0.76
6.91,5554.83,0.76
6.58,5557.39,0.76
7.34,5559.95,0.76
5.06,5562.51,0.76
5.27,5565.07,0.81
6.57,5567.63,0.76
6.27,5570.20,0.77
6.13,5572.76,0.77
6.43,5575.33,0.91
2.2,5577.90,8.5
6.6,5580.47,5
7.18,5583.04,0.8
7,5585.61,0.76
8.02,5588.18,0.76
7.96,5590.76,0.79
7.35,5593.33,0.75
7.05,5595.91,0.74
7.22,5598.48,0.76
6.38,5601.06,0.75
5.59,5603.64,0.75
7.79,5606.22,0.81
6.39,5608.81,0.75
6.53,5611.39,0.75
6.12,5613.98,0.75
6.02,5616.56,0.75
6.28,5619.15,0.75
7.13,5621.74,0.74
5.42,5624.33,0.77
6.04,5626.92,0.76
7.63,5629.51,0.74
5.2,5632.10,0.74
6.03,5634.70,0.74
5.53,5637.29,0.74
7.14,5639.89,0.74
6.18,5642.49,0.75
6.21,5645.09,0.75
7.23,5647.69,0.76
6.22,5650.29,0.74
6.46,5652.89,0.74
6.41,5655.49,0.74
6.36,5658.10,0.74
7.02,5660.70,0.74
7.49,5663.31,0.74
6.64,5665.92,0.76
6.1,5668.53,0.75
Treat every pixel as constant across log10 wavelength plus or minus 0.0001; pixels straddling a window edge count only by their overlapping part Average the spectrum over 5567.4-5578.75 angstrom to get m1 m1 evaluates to 5.55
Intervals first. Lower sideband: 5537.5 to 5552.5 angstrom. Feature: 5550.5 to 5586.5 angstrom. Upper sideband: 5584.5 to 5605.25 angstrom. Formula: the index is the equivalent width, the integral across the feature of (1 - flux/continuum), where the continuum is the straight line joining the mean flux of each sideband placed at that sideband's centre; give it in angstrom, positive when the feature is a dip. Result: 4.93 angstrom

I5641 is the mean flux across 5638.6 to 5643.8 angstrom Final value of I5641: 6.65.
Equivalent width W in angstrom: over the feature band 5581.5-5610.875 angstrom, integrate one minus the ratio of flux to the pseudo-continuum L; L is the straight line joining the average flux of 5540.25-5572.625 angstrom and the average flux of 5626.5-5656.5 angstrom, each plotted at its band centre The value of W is -2.7 angstrom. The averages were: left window 6.58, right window 6.37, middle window 7.07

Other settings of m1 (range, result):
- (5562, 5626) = 6.41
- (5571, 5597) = 6.58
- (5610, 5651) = 6.31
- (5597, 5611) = 6.67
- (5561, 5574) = 5.89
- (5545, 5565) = 6.61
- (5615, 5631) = 6.4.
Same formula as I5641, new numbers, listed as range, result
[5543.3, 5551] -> 6.97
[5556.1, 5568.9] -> 6.17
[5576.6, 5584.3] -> 5.32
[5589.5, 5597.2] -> 7.46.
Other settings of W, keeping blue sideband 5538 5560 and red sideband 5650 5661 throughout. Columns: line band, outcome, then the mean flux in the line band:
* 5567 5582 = 2.62 angstrom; 5.68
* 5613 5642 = 1.70 angstrom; 6.23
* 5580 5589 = -0.49 angstrom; 7.22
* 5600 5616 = 0.65 angstrom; 6.45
